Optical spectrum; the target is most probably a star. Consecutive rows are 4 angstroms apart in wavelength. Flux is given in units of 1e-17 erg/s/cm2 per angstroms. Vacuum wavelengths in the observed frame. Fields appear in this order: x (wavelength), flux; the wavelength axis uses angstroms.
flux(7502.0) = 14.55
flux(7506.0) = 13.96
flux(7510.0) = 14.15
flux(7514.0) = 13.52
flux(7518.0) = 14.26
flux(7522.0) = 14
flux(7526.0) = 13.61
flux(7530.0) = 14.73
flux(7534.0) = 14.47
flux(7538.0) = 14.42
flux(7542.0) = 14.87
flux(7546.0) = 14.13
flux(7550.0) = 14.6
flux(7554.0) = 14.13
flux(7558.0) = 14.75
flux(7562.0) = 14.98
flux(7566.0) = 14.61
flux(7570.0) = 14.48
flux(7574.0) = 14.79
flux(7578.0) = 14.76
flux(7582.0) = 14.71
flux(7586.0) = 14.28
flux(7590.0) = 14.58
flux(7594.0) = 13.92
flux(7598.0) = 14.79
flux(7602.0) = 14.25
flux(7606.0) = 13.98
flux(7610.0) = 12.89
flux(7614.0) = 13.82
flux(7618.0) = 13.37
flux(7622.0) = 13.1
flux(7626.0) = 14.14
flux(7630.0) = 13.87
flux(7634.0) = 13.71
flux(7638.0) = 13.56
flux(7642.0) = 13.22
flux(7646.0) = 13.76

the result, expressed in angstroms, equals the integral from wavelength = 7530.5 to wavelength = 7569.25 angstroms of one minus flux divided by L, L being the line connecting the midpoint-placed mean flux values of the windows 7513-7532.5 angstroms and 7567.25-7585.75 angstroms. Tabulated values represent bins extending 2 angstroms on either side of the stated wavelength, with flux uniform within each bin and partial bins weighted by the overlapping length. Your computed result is -0.54 angstroms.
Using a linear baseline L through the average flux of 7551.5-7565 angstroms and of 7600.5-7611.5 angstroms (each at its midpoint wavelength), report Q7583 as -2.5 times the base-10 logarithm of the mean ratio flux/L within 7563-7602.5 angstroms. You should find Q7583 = -0.03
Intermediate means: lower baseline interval 14.6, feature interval 14.5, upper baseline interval 13.7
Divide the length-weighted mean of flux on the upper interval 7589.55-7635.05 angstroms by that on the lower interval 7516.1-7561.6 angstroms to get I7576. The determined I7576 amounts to 1.0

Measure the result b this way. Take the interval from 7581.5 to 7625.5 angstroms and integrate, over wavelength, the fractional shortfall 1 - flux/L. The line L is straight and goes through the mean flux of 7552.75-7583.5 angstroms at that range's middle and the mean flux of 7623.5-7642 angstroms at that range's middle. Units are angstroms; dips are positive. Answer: 0.6 angstroms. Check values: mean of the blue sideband 14.7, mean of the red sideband 13.7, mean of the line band 14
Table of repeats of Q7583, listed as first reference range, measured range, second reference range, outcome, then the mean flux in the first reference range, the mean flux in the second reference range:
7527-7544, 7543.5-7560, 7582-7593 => 0.01 mag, 14.6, 14.4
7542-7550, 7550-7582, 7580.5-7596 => -0.02 mag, 14.4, 14.4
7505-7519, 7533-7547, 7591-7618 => -0.04 mag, 14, 13.9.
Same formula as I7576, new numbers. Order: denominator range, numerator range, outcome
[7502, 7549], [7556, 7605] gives 1.02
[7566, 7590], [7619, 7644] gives 0.93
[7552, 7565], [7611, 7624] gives 0.92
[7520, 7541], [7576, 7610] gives 1.00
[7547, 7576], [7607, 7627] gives 0.92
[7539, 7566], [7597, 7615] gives 0.95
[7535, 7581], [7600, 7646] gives 0.93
